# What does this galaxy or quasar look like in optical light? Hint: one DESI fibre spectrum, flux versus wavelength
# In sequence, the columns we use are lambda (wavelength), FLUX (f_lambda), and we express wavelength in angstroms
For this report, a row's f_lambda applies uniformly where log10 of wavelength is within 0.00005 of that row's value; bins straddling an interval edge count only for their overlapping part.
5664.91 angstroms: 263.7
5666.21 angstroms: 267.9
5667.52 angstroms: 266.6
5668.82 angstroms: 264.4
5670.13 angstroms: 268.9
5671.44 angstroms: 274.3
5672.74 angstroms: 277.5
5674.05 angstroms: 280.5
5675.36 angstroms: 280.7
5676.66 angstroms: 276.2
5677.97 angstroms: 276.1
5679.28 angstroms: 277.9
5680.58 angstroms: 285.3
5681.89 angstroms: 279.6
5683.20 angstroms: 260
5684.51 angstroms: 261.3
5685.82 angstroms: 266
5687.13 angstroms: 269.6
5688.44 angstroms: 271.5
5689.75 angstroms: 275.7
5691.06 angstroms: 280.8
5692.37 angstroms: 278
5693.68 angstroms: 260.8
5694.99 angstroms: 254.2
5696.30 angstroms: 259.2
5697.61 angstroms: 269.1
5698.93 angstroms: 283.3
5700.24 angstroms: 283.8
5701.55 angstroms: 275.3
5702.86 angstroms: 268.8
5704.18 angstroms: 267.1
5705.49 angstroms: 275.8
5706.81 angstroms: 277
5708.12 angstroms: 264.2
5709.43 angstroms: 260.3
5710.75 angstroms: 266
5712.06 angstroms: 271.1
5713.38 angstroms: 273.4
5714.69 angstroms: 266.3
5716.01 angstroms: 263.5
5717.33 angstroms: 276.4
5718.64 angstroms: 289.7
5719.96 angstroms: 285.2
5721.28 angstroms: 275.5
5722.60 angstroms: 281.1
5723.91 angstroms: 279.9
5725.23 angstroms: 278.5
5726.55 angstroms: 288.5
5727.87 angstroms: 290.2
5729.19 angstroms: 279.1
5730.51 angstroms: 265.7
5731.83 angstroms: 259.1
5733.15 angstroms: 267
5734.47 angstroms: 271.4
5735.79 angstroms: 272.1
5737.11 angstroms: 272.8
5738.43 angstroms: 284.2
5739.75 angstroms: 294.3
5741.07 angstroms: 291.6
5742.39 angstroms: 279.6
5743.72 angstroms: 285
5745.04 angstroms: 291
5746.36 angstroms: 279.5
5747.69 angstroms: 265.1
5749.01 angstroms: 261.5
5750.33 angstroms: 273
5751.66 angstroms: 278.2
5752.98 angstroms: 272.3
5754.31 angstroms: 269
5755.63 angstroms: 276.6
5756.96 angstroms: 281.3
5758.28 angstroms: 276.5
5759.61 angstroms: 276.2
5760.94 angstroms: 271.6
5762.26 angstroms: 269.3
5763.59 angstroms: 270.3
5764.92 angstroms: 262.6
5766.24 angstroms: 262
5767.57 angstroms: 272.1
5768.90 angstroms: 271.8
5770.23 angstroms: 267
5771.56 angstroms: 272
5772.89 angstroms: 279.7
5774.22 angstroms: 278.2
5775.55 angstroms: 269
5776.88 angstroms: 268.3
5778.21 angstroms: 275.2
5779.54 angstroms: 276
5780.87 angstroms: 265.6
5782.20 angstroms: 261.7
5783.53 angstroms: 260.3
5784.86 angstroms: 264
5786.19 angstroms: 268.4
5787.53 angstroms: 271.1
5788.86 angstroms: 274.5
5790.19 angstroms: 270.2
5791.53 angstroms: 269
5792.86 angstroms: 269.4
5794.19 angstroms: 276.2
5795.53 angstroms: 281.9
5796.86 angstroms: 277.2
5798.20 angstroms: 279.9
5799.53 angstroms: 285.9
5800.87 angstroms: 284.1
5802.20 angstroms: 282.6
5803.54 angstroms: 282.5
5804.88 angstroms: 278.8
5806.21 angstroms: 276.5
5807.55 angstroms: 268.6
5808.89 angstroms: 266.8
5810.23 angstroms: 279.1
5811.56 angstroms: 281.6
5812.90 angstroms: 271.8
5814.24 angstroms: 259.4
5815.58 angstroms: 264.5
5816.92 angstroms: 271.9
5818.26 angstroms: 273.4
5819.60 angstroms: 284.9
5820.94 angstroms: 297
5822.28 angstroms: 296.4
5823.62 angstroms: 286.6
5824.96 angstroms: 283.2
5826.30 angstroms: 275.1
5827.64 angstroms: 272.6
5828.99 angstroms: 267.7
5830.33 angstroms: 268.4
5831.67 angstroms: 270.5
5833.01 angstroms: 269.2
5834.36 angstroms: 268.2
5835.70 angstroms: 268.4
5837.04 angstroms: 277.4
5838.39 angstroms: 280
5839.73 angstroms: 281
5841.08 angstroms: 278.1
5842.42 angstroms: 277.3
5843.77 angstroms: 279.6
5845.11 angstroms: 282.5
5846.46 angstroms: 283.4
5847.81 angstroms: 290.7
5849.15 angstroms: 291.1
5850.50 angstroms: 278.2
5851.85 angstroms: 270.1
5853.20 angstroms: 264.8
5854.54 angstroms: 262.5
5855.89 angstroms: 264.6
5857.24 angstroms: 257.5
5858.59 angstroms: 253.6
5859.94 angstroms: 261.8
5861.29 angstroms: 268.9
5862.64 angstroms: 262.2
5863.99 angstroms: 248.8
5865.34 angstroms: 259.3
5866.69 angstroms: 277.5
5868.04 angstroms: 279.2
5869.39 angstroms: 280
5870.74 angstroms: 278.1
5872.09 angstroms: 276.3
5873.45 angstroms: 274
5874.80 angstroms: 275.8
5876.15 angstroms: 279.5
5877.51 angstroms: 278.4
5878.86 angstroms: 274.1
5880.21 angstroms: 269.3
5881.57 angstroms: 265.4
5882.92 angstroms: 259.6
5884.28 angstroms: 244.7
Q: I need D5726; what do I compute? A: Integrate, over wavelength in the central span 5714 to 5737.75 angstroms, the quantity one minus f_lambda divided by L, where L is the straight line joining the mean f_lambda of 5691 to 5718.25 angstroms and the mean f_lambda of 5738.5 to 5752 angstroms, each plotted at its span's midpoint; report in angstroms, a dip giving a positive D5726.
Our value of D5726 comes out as -0.03 angstroms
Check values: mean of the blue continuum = 270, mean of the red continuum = 280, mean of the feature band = 276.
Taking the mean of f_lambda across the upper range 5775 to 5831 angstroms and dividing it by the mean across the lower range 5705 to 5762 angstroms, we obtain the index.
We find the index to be 1.00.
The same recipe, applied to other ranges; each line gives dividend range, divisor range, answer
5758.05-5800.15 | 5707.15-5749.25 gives 0.98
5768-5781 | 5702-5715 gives 1.01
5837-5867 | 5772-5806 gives 0.99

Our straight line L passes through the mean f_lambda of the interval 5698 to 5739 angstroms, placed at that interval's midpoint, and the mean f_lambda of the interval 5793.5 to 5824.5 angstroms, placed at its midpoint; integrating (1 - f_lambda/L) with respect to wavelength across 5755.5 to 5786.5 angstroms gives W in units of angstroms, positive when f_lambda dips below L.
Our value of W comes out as 0.71 angstroms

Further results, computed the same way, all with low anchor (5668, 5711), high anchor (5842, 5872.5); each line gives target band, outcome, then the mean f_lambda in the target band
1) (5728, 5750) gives -0.4 angstroms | 277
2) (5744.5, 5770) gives -0.1 angstroms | 272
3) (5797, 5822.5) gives -0.6 angstroms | 278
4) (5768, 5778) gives 0.0 angstroms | 272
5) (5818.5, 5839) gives -0.5 angstroms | 278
